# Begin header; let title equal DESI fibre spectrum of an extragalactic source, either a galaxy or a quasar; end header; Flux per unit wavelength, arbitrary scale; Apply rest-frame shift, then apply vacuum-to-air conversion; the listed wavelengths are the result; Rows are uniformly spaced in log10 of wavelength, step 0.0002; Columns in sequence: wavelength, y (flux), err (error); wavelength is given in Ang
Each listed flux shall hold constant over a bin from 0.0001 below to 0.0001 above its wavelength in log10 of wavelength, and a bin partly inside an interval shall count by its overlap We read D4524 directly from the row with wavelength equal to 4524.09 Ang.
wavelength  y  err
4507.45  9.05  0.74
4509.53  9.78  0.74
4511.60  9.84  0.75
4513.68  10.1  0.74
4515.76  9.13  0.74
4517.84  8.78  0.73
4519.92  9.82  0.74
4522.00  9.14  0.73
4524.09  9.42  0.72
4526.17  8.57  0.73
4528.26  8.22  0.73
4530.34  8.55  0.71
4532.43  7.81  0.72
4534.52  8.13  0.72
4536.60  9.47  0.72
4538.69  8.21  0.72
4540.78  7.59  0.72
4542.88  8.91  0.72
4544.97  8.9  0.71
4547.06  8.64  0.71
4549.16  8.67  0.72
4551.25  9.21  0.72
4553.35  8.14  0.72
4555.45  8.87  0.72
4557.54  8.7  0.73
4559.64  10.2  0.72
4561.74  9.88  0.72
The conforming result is 9.42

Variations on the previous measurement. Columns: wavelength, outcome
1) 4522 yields 9.14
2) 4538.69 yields 8.21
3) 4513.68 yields 10.1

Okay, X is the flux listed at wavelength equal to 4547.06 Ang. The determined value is 8.64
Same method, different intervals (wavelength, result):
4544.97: 8.9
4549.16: 8.67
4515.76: 9.13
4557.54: 8.7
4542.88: 8.91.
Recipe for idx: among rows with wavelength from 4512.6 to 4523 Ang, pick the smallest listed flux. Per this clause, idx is 8.78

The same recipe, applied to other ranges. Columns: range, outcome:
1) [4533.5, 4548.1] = 7.59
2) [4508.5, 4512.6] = 9.78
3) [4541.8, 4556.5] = 8.14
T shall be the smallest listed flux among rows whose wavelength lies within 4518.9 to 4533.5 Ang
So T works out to 7.81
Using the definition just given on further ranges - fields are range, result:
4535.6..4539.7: 8.21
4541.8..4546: 8.9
